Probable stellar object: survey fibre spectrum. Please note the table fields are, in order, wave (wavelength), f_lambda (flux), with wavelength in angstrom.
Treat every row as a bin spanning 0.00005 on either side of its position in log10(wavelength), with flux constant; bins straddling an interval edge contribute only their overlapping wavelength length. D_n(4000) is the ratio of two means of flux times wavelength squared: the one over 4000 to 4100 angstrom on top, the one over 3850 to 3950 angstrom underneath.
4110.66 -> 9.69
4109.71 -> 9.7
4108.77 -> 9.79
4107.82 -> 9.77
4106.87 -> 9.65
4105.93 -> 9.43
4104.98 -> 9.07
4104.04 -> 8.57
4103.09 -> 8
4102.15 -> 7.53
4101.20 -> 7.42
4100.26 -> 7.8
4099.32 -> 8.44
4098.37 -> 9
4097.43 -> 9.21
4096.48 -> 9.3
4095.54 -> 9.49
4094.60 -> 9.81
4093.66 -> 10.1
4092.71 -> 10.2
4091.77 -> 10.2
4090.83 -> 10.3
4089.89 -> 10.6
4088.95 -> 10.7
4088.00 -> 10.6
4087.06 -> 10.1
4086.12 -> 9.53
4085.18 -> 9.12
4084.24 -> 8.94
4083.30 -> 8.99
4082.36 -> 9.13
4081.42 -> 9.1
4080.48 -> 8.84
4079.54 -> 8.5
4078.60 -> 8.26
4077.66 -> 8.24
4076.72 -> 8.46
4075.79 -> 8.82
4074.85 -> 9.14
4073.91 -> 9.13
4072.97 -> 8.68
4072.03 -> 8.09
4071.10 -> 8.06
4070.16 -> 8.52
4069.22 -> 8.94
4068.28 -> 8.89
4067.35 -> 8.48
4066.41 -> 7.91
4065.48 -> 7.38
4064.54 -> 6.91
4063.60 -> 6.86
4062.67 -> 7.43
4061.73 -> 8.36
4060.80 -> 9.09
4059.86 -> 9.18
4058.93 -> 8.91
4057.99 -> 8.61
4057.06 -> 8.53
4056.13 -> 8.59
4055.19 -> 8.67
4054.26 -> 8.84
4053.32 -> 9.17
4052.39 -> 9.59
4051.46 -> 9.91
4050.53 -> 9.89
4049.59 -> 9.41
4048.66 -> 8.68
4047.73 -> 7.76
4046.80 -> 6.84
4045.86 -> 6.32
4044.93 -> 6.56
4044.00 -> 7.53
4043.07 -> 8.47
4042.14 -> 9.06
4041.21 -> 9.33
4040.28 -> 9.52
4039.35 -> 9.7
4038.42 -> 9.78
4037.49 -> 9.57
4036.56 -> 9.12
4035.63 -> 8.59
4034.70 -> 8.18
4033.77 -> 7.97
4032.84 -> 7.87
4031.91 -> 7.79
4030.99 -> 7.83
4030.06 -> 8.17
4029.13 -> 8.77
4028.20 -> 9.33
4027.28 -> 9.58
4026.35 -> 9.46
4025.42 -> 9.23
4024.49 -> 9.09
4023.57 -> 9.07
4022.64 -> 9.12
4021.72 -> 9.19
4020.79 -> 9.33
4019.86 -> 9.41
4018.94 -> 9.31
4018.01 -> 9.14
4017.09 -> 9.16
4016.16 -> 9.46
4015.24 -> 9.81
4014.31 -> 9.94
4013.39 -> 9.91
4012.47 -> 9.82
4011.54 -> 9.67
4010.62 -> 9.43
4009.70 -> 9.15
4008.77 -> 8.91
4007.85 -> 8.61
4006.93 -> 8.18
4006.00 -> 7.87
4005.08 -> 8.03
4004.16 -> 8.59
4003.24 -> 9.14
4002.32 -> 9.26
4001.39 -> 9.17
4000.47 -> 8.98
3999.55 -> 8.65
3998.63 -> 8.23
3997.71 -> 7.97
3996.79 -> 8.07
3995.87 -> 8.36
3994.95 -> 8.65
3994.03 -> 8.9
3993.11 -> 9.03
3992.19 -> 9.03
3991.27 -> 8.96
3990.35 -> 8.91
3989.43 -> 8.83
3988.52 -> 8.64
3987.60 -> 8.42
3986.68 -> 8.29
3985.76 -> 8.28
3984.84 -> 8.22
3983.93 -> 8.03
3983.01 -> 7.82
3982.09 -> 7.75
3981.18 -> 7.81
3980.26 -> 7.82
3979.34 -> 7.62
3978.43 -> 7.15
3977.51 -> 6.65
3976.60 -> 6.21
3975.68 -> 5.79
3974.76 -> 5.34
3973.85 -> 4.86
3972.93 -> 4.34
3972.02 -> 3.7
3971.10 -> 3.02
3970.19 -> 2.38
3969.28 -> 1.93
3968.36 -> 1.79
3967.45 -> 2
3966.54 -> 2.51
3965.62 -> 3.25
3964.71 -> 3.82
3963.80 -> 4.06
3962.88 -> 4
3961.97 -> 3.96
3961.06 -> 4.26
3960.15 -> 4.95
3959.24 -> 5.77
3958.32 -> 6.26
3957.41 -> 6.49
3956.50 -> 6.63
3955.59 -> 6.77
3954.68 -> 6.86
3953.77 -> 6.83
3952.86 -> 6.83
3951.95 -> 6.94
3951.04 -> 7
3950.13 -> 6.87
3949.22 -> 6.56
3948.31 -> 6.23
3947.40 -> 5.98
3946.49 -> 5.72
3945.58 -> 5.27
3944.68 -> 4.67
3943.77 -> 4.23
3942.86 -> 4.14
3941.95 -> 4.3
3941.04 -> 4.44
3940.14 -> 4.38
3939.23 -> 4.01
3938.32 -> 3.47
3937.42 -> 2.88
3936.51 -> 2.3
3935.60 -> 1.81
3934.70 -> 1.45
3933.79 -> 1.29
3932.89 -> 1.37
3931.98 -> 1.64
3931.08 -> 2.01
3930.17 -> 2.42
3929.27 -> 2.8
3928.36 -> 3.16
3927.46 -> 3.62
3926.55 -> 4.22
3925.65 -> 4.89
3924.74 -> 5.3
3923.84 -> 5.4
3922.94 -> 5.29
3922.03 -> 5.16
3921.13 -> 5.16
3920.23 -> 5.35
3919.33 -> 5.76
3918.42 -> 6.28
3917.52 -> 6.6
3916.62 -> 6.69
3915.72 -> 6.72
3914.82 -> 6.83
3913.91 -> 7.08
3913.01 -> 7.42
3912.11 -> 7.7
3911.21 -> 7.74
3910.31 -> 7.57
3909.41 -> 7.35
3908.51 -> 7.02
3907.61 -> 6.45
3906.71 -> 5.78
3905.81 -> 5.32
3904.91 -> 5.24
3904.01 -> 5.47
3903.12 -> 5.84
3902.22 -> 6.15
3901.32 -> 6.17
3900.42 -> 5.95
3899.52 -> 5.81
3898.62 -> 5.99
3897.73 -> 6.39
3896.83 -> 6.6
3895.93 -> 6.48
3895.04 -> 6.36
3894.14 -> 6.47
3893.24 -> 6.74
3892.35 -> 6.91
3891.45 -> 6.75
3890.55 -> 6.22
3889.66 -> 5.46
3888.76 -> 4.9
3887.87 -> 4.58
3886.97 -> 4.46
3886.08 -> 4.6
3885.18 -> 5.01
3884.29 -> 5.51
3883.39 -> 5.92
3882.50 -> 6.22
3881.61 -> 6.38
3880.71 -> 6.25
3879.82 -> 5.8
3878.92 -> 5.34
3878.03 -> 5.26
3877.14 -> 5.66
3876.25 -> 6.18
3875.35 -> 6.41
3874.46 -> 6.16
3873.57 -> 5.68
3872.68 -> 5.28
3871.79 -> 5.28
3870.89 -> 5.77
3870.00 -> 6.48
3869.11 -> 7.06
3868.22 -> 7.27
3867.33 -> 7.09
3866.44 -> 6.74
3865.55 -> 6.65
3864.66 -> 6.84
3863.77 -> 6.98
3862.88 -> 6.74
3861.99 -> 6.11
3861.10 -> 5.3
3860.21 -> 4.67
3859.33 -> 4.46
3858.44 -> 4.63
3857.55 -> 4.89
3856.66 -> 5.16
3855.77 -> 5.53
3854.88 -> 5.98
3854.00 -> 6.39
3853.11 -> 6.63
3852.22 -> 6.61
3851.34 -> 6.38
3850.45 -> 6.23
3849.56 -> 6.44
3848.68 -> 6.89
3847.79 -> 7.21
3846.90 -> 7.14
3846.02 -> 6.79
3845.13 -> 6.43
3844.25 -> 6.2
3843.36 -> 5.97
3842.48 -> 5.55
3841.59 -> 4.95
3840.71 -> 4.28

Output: 1.76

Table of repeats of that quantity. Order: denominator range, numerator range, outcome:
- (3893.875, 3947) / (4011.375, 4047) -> 1.85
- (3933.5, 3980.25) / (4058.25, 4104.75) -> 1.98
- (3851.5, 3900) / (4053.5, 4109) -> 1.66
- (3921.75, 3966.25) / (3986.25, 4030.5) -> 2.05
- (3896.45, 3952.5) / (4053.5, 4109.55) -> 1.87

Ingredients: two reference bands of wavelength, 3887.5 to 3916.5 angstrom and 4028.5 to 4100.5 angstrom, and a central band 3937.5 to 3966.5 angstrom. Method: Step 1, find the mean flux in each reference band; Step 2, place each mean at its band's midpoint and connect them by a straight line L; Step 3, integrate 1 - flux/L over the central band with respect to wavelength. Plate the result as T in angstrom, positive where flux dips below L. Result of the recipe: 7.6 angstrom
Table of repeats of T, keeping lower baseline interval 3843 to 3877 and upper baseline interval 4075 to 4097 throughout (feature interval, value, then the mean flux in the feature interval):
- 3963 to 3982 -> 7.7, 4.65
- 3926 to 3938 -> 8.0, 2.42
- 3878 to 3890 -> 2.0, 5.41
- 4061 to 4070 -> 1.2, 7.96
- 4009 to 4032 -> -2.0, 9.23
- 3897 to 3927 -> 3.4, 6.13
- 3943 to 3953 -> 2.0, 5.94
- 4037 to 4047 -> 0.4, 8.47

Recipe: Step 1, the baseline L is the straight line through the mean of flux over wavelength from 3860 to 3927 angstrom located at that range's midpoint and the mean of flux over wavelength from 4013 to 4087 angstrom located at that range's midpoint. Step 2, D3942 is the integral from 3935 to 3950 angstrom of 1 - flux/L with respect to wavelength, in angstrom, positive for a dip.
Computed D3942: 5.4 angstrom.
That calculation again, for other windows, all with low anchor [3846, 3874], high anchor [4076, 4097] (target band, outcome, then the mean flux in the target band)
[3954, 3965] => 3.2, 5.37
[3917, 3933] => 6.2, 4.32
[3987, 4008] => -1.2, 8.63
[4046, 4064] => 0.8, 8.61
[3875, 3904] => 3.1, 5.89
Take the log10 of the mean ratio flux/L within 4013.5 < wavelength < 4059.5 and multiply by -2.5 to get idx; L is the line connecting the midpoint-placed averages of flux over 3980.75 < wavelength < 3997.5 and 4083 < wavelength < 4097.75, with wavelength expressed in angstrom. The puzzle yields 0.03 mag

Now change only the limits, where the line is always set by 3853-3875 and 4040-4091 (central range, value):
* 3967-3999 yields 0.12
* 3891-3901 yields 0.00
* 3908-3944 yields 0.40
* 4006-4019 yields -0.16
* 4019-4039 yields -0.09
